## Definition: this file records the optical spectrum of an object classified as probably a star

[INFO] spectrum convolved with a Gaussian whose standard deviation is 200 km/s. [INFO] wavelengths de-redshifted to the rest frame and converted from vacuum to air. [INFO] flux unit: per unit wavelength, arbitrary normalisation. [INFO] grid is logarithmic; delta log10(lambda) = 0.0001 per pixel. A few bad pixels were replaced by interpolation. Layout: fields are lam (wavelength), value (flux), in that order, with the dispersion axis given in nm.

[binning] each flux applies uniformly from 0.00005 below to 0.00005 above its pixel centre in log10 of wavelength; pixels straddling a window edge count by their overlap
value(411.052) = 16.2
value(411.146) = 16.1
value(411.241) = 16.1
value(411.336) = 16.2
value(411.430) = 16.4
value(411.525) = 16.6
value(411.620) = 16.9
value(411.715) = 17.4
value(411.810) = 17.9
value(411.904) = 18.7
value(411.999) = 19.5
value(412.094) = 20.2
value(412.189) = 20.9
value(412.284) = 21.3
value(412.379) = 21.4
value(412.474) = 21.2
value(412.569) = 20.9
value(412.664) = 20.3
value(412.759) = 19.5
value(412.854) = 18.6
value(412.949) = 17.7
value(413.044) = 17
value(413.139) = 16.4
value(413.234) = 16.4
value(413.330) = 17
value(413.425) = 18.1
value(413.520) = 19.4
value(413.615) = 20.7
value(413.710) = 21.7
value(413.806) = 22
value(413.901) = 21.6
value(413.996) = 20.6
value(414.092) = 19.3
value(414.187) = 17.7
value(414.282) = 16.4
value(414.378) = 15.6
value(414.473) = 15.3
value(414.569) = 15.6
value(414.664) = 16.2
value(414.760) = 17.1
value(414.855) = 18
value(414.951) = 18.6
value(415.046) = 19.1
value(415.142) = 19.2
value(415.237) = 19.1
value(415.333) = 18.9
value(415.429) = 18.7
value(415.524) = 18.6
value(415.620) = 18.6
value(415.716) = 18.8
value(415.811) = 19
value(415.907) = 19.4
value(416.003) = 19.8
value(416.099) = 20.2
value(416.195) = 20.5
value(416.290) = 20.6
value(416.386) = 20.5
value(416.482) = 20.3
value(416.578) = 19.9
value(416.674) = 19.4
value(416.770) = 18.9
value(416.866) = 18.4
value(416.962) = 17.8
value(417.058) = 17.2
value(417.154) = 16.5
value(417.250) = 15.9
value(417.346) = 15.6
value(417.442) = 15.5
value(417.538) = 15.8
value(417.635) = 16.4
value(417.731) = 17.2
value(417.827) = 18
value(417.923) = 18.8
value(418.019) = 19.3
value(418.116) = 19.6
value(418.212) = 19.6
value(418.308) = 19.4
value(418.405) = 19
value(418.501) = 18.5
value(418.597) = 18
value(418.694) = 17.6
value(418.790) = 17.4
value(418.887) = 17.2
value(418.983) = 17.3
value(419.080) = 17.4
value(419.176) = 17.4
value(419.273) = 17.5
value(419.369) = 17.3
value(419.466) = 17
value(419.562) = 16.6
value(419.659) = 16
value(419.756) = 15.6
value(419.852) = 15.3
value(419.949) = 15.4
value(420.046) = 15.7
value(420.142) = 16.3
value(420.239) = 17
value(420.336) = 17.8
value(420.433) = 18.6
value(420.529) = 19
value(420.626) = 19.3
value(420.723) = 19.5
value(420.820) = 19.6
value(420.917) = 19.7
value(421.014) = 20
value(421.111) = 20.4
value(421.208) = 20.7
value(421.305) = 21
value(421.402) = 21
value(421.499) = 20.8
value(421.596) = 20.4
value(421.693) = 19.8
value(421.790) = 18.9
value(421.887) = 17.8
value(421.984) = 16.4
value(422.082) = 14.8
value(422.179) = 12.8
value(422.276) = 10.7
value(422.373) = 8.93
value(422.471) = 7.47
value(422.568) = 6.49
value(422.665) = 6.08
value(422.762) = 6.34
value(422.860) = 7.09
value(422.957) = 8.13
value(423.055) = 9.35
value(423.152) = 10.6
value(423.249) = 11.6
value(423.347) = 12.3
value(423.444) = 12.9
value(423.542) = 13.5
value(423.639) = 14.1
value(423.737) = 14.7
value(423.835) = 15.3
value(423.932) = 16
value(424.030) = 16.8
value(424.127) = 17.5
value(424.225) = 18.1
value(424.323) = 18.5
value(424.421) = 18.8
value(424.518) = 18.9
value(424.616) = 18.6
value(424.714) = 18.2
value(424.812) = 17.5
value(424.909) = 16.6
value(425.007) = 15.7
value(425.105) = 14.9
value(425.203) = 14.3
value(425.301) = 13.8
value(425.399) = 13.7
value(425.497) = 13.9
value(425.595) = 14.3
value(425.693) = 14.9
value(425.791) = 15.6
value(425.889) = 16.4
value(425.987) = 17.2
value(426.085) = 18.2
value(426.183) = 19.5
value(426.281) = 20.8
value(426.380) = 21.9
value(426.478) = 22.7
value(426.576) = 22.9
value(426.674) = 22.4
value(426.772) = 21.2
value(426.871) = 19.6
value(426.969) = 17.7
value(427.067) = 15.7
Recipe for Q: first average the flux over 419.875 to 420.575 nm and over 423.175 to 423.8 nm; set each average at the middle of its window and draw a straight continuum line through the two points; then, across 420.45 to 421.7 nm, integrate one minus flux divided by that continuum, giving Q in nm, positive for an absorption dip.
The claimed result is -0.32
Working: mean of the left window 17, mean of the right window 13.1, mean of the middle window 20.1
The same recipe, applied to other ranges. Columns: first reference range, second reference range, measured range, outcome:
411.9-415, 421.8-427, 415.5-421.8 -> -0.47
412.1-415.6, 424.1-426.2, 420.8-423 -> 0.29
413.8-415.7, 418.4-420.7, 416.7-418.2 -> 0.02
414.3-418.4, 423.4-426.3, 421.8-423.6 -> 0.63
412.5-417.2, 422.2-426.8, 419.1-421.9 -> -0.31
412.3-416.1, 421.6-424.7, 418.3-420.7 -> -0.24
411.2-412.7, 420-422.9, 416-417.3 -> -0.11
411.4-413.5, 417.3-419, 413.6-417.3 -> -0.11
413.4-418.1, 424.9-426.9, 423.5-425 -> 0.08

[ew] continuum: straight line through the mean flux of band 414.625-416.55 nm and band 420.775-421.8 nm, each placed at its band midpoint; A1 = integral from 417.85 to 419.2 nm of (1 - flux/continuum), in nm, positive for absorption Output 0.09 nm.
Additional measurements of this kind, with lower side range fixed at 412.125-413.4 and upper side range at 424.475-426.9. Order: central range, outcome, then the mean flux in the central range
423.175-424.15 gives 0.199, 14.3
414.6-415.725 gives 0.030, 18.4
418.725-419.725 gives 0.072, 17.1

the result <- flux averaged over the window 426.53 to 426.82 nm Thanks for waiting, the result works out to 22.2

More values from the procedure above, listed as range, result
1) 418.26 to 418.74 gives 18.5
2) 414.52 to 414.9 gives 16.7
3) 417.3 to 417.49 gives 15.6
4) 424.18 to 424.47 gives 18.5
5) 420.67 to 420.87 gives 19.5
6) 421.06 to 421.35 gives 20.7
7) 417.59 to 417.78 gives 16.8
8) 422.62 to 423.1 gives 7.39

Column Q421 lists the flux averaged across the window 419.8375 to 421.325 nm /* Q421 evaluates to 18.5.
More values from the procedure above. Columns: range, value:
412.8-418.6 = 18.4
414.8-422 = 18.4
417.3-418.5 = 17.9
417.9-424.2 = 16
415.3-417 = 19.4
